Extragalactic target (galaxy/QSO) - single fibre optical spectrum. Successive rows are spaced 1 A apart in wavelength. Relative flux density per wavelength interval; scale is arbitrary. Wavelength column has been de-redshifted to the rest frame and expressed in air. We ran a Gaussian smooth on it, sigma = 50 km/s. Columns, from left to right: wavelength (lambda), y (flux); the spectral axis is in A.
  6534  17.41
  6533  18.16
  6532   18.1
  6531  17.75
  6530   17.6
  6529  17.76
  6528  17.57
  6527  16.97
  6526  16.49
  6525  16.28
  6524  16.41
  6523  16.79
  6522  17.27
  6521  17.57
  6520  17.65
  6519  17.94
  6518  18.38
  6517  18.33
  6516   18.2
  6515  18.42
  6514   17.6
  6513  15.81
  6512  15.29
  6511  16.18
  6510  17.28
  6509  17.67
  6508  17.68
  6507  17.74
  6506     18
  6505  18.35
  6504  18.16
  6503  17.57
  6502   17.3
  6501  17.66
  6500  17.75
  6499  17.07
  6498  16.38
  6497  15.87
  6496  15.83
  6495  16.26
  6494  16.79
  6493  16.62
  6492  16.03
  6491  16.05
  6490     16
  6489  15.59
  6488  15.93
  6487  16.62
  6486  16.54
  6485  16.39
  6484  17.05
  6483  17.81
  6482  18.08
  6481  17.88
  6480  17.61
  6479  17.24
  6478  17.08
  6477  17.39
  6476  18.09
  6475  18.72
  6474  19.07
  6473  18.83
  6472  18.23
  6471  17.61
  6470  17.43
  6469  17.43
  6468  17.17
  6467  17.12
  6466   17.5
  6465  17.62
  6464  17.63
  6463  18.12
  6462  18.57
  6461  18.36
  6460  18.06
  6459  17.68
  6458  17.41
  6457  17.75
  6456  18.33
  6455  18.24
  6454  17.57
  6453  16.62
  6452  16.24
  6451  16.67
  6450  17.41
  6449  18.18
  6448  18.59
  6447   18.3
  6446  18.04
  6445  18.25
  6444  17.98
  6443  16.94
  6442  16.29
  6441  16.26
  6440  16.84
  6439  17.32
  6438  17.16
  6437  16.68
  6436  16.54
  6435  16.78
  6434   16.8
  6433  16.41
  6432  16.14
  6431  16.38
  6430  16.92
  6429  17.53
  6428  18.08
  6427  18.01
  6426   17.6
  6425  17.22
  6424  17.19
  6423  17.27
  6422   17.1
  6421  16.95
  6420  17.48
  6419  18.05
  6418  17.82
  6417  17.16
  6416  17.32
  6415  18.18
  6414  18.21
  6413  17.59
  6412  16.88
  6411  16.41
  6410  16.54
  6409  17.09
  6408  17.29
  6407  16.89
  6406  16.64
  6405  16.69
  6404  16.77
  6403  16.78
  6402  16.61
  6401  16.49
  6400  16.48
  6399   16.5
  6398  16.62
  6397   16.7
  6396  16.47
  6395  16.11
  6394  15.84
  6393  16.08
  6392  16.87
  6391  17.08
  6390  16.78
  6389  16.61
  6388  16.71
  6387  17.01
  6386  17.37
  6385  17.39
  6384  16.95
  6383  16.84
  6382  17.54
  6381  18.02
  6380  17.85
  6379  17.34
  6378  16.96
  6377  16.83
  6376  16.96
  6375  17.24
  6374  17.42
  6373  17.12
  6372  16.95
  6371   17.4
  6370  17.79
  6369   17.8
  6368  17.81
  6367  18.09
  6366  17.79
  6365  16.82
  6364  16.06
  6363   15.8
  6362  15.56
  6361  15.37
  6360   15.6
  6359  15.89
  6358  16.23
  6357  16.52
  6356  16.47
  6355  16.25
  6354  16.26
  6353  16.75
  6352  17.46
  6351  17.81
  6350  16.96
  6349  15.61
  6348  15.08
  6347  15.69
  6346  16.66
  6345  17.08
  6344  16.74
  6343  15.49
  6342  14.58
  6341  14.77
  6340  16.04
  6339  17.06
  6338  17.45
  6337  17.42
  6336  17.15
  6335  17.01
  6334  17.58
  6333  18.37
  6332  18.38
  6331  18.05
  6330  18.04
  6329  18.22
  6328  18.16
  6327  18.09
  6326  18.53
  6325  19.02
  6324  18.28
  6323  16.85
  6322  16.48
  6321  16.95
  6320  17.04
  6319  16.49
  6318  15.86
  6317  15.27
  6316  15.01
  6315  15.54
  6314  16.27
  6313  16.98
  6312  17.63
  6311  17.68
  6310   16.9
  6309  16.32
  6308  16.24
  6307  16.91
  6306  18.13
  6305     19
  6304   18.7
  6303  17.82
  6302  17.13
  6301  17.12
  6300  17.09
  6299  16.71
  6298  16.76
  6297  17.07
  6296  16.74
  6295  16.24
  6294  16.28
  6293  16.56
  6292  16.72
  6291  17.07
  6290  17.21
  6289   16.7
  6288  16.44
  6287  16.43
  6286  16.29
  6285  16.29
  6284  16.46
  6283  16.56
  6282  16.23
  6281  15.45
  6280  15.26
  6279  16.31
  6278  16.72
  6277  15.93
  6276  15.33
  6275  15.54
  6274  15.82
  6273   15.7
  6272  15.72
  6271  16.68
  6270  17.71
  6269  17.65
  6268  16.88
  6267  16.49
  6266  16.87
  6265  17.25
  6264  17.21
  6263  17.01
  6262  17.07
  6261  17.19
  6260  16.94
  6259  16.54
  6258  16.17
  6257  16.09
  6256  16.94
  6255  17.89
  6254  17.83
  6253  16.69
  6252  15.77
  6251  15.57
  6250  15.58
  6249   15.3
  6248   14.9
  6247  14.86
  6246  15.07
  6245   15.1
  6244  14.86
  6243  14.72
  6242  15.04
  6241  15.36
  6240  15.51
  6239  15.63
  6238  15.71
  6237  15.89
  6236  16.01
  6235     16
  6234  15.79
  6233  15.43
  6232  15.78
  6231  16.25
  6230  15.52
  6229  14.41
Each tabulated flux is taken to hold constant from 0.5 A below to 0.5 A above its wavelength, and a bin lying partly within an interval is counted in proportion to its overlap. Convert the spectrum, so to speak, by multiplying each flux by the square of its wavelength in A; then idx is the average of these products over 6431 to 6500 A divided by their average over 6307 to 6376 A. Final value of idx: 1.06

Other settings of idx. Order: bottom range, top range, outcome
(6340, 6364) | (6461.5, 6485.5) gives 1.14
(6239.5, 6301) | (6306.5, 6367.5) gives 1.05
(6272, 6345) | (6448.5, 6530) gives 1.09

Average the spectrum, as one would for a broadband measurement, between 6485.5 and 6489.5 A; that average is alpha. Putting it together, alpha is 16.2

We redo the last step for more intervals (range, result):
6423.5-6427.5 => 17.5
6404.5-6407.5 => 16.7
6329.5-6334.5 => 18.1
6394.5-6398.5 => 16.5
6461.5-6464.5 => 18.1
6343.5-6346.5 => 16.8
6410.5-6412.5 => 16.6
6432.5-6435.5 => 16.7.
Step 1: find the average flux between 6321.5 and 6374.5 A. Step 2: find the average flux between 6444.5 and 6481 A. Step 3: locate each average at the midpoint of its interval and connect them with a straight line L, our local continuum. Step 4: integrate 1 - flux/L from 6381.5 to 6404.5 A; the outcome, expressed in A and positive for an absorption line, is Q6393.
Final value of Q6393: 0.7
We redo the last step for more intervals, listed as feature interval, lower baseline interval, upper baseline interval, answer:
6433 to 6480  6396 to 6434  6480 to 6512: -1.5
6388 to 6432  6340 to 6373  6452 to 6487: 0.1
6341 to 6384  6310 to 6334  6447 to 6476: 1.8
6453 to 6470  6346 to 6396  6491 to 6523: -0.7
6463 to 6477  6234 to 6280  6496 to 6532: -0.6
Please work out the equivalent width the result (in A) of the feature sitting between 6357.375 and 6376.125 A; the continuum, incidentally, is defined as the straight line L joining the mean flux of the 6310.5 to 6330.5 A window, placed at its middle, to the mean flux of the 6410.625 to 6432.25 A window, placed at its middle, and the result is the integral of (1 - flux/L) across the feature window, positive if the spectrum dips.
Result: 0.4 A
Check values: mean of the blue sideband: 17.1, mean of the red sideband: 17.4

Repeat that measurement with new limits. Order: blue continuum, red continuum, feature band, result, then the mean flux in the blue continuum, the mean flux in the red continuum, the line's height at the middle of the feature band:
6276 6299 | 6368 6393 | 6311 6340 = -0.9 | 16.4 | 17.2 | 16.7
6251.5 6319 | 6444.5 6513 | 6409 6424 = -0.2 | 16.7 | 17.4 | 17.1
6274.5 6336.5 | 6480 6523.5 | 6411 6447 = -0.4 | 16.9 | 17.1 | 17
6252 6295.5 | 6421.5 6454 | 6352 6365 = 0.6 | 16.6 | 17.2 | 16.9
